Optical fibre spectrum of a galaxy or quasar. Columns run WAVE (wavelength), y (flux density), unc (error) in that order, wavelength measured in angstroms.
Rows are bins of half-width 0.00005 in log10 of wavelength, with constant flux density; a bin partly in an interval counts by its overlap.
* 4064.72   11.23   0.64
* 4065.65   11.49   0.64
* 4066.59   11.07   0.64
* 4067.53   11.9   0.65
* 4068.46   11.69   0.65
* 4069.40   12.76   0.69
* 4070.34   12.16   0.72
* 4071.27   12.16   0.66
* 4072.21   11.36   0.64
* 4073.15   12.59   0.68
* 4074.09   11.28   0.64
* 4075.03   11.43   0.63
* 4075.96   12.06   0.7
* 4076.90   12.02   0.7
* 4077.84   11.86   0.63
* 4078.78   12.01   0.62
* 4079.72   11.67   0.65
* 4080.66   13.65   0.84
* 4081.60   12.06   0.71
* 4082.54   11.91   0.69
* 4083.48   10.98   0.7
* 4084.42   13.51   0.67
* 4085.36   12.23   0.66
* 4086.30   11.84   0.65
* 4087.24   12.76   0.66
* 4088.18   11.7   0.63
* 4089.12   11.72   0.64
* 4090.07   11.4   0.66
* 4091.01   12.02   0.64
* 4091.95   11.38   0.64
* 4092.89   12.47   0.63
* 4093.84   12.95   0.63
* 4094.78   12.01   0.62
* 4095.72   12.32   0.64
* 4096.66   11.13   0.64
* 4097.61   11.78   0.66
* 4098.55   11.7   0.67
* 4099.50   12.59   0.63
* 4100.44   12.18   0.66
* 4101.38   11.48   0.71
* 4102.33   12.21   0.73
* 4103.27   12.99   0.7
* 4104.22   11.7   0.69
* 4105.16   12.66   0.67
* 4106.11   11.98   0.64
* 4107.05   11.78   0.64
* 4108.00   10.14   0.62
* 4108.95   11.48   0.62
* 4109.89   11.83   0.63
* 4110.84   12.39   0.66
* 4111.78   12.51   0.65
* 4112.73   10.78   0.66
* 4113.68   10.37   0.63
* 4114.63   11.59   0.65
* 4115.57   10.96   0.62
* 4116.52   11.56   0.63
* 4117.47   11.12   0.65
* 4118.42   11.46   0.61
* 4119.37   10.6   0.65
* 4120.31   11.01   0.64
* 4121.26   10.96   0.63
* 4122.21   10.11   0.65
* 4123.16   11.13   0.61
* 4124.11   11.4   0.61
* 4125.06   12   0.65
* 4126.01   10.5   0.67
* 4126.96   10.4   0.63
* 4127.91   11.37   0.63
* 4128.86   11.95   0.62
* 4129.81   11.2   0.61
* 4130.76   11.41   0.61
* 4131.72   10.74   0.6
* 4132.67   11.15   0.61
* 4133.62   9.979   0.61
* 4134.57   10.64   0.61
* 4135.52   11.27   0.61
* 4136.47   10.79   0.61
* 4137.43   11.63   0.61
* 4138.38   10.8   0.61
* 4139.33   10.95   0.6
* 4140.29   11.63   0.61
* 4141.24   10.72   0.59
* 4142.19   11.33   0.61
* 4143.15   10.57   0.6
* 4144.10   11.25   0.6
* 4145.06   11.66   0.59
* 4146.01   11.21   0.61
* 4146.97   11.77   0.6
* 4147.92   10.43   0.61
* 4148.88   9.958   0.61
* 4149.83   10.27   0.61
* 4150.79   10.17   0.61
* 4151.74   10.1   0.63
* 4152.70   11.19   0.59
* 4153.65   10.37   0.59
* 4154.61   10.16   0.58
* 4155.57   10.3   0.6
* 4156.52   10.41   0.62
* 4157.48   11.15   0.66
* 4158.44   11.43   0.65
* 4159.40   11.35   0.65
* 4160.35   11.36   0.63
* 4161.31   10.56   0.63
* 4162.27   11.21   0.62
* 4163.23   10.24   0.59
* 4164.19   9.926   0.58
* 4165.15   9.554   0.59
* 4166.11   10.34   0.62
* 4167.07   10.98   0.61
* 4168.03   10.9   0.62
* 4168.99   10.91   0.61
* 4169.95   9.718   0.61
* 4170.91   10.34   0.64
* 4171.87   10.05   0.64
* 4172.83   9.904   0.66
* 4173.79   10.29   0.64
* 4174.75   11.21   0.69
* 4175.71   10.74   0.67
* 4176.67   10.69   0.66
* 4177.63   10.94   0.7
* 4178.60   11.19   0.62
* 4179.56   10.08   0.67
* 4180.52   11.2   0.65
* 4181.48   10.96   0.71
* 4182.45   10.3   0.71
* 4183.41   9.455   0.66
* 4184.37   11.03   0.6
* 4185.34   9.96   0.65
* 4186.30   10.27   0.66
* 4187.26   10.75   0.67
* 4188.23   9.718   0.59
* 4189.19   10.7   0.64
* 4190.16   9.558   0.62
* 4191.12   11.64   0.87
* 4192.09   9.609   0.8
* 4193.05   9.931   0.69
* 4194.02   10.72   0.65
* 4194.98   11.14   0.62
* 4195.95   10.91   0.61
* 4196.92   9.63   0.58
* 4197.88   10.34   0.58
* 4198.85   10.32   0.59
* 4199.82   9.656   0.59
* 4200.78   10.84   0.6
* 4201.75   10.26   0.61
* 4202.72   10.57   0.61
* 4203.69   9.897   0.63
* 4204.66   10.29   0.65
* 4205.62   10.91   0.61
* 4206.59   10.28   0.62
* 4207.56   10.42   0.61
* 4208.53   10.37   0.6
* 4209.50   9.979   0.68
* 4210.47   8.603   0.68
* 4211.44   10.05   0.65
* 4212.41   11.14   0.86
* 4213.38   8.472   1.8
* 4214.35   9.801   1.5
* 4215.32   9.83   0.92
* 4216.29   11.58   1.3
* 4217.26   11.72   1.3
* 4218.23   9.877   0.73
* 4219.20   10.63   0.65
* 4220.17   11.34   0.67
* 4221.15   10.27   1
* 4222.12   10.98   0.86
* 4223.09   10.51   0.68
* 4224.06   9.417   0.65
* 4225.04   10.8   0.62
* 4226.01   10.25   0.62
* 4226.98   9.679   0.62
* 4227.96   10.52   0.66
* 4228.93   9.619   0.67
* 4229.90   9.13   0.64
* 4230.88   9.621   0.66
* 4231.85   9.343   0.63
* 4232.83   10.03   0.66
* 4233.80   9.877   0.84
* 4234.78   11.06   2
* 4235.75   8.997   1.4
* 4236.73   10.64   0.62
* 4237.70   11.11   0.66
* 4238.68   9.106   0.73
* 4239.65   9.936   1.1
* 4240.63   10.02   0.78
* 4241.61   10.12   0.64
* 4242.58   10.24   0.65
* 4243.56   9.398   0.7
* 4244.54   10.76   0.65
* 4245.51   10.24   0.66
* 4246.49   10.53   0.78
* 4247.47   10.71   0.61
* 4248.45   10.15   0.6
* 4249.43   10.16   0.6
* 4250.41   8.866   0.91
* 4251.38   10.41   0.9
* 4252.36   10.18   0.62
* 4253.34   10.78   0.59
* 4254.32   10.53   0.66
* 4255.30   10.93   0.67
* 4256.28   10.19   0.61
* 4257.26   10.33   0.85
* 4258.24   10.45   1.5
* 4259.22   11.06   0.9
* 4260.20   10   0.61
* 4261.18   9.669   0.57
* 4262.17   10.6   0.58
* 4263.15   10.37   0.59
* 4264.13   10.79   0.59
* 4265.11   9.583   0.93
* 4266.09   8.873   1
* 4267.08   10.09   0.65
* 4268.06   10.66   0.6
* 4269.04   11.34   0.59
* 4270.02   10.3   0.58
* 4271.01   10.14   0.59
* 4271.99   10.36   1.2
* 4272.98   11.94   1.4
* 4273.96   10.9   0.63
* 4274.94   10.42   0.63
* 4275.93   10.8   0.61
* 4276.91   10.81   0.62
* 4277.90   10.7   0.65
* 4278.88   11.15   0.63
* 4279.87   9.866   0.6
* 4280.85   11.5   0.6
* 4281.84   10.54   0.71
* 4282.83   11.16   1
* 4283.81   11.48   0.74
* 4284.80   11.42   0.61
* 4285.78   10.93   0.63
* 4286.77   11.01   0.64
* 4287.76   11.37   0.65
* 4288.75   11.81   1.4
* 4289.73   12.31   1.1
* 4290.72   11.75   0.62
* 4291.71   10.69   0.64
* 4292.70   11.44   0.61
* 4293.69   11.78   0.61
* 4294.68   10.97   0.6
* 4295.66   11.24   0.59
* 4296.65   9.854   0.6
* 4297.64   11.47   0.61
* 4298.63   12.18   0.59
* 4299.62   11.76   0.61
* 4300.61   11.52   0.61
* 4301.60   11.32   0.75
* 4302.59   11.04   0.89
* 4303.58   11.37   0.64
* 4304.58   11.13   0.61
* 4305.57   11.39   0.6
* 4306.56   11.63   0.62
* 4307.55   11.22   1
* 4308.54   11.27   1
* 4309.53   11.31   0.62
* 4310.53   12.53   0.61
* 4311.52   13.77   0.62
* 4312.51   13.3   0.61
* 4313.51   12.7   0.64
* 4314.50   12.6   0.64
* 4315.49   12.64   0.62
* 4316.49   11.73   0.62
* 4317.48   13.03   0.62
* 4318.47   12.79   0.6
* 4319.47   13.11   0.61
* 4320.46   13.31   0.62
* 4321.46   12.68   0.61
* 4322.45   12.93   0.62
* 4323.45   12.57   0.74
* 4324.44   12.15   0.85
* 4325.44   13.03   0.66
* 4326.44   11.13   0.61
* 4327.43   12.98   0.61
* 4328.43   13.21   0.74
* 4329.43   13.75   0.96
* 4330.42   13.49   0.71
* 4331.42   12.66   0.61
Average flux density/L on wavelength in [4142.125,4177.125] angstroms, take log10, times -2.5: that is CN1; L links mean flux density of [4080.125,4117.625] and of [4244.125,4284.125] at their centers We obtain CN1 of 0.07 mag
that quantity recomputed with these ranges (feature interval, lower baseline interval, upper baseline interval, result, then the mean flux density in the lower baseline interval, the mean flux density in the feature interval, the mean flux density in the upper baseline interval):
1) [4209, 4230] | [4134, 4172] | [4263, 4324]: 0.09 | 10.7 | 10.2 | 11.4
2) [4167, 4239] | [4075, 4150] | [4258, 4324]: 0.11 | 11.5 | 10.3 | 11.4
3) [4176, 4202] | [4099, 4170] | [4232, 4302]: 0.05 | 11.1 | 10.4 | 10.6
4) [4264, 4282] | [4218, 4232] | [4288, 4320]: 0.06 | 10.2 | 10.6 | 11.8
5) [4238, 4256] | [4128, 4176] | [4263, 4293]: 0.07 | 10.8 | 10.2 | 10.9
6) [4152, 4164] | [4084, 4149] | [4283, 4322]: 0.08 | 11.5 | 10.8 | 11.8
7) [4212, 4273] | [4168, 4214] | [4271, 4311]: 0.06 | 10.3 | 10.2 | 11.2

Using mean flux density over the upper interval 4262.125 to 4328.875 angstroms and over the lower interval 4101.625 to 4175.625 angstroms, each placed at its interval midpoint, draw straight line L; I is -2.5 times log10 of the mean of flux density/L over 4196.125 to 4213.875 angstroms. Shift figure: 0.11 mag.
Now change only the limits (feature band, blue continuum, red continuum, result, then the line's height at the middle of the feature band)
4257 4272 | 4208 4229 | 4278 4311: 0.062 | 10.9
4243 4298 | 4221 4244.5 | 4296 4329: 0.036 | 11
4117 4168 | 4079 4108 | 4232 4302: 0.076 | 11.7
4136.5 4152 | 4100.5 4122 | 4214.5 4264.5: 0.028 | 11.2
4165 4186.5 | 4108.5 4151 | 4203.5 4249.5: 0.016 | 10.7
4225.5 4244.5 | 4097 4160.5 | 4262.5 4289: 0.095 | 10.9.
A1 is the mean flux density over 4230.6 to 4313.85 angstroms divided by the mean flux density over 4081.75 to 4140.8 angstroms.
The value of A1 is 0.9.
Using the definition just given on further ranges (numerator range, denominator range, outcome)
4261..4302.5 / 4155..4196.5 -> 1.04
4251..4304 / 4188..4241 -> 1.06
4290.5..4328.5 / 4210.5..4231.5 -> 1.18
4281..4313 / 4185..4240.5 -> 1.13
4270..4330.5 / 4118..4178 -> 1.08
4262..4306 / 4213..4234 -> 1.08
